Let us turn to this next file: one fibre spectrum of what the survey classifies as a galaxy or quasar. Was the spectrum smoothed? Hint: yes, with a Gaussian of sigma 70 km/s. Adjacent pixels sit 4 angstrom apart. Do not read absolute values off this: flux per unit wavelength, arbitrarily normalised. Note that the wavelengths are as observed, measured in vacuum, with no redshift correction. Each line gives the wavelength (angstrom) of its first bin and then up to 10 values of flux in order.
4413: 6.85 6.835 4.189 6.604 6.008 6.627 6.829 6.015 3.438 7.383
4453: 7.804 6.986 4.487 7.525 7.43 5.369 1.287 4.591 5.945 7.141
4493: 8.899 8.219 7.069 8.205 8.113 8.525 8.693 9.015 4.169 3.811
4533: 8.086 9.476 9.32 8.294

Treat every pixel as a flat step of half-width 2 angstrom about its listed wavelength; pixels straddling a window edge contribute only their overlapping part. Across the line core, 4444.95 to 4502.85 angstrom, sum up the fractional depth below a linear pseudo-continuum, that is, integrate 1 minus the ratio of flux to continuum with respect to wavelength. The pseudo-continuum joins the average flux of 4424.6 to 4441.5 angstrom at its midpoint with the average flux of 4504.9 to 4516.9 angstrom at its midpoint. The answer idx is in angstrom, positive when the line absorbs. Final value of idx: 8.6 angstrom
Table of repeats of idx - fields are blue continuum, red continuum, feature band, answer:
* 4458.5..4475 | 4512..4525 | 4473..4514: 3.22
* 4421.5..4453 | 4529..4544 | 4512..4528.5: 1.39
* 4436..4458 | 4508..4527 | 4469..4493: 5.48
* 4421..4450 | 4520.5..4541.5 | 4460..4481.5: 3.93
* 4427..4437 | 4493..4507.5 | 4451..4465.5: 0.83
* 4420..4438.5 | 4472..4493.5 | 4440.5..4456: -1.06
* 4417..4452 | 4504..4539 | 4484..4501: -1.33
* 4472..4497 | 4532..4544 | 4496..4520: -3.36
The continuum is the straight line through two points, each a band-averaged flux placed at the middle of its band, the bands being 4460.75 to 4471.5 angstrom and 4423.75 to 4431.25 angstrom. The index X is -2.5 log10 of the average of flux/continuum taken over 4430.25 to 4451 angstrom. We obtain 0.067 mag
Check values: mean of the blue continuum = 6.29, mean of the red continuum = 6.75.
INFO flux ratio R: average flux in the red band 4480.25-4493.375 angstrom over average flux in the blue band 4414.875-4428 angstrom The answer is 1.1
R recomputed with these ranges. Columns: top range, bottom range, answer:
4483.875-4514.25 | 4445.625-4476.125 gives 1.23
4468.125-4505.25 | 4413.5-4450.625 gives 1.05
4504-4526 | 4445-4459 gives 1.16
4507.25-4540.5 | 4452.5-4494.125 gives 1.26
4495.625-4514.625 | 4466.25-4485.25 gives 1.62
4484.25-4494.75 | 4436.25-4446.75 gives 1.40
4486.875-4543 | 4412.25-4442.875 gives 1.25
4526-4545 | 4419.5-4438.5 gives 1.24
